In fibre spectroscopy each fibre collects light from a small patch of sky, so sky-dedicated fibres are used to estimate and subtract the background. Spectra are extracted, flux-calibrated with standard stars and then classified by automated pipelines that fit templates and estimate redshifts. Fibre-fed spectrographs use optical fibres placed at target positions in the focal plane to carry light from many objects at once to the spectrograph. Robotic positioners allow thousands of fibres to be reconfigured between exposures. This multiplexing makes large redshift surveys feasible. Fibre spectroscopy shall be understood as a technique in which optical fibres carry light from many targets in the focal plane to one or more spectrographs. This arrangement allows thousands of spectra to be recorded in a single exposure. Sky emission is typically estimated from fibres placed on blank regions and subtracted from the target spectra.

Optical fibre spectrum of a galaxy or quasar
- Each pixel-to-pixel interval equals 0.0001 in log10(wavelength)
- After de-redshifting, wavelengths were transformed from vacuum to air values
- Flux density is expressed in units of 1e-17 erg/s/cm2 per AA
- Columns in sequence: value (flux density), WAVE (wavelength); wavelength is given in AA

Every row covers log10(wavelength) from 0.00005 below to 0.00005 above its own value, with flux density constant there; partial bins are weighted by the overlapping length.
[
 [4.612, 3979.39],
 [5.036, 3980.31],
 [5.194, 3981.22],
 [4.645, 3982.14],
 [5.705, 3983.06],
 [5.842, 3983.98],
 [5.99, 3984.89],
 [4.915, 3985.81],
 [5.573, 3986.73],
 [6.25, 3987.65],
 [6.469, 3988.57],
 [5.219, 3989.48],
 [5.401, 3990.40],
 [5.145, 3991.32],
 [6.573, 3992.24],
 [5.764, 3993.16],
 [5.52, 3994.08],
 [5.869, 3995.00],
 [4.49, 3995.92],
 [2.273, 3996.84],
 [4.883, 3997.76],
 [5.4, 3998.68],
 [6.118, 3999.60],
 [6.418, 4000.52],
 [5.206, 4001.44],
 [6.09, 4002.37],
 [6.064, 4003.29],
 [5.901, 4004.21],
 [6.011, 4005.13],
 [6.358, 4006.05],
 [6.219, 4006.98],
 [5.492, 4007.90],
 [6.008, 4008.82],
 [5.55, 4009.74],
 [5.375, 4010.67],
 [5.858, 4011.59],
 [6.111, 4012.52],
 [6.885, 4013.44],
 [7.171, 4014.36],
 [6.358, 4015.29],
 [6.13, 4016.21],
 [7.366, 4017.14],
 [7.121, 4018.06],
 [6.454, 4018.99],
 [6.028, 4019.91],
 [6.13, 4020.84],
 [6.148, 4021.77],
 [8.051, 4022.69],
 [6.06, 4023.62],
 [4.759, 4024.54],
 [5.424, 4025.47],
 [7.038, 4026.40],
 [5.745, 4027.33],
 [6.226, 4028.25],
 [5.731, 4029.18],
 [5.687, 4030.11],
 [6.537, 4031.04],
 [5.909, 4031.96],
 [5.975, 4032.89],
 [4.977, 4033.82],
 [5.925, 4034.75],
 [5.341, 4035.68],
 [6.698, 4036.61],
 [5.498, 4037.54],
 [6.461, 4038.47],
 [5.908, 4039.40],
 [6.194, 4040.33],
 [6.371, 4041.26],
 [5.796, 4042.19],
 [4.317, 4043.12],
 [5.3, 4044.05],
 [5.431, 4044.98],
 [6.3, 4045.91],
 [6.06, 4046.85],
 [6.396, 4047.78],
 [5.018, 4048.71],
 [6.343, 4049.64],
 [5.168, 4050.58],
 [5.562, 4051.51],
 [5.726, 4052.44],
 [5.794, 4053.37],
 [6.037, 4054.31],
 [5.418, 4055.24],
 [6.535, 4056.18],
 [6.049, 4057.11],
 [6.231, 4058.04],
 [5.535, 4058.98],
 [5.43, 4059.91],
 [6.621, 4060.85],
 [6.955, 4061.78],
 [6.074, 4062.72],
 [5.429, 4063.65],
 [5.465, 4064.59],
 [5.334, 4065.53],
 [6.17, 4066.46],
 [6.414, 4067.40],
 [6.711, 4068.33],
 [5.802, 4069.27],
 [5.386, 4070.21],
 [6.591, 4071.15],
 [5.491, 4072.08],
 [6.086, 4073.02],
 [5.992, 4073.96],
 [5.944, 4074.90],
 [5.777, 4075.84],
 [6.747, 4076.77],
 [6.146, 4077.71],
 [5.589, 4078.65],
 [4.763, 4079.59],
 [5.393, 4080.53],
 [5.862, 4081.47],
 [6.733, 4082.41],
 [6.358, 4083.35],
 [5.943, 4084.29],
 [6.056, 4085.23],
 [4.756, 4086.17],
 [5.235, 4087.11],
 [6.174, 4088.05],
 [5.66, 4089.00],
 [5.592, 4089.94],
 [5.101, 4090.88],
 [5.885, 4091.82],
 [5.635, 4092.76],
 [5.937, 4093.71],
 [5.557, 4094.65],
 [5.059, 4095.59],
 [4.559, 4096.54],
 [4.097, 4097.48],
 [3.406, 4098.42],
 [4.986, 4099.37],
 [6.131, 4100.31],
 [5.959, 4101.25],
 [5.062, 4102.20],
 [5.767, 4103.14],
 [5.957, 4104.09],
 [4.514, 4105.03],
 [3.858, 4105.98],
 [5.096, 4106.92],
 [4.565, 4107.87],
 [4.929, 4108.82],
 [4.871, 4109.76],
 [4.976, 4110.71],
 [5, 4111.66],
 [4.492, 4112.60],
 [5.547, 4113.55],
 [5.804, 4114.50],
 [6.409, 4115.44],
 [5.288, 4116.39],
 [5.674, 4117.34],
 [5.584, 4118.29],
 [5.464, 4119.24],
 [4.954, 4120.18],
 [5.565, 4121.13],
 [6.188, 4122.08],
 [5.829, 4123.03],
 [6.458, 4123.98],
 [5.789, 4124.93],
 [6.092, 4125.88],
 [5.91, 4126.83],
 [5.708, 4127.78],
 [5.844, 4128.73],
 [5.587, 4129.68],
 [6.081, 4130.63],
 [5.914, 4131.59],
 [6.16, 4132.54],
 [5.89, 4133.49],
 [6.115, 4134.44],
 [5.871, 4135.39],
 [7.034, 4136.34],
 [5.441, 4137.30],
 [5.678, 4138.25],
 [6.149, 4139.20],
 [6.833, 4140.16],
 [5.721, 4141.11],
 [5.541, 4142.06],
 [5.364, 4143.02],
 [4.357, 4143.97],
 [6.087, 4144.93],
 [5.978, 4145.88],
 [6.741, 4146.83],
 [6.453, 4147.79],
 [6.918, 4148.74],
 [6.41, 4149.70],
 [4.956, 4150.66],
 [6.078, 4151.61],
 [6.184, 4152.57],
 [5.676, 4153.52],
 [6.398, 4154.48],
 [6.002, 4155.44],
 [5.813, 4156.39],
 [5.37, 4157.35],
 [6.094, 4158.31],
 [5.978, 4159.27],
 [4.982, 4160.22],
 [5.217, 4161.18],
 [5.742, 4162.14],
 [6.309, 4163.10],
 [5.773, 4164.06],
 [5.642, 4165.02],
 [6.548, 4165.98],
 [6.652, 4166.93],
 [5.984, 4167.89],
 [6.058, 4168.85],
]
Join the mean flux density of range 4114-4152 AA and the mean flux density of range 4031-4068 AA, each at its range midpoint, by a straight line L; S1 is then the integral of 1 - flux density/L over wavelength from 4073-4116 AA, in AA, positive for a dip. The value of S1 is 3.3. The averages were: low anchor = 5.86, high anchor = 5.9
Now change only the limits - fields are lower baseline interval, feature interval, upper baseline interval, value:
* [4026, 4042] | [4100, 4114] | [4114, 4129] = 1.7 AA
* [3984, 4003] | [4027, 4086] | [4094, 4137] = -4.5 AA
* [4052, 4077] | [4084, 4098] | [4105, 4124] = 0.5 AA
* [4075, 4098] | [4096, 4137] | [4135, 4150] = 2.6 AA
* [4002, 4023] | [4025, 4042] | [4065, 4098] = 0.4 AA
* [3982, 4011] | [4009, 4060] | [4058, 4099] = -3.1 AA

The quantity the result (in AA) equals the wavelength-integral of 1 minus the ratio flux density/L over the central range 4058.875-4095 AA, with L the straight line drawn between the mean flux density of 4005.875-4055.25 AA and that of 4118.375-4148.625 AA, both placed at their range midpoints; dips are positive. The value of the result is 0.6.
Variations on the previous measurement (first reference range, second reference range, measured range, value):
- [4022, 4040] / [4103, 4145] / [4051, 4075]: -0.37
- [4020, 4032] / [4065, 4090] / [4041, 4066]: 0.80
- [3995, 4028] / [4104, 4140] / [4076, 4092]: -0.11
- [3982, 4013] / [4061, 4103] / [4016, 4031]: -1.66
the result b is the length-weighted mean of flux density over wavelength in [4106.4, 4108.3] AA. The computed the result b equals 4.81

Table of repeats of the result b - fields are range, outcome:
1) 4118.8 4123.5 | 5.61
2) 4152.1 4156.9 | 6.01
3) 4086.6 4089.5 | 5.67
